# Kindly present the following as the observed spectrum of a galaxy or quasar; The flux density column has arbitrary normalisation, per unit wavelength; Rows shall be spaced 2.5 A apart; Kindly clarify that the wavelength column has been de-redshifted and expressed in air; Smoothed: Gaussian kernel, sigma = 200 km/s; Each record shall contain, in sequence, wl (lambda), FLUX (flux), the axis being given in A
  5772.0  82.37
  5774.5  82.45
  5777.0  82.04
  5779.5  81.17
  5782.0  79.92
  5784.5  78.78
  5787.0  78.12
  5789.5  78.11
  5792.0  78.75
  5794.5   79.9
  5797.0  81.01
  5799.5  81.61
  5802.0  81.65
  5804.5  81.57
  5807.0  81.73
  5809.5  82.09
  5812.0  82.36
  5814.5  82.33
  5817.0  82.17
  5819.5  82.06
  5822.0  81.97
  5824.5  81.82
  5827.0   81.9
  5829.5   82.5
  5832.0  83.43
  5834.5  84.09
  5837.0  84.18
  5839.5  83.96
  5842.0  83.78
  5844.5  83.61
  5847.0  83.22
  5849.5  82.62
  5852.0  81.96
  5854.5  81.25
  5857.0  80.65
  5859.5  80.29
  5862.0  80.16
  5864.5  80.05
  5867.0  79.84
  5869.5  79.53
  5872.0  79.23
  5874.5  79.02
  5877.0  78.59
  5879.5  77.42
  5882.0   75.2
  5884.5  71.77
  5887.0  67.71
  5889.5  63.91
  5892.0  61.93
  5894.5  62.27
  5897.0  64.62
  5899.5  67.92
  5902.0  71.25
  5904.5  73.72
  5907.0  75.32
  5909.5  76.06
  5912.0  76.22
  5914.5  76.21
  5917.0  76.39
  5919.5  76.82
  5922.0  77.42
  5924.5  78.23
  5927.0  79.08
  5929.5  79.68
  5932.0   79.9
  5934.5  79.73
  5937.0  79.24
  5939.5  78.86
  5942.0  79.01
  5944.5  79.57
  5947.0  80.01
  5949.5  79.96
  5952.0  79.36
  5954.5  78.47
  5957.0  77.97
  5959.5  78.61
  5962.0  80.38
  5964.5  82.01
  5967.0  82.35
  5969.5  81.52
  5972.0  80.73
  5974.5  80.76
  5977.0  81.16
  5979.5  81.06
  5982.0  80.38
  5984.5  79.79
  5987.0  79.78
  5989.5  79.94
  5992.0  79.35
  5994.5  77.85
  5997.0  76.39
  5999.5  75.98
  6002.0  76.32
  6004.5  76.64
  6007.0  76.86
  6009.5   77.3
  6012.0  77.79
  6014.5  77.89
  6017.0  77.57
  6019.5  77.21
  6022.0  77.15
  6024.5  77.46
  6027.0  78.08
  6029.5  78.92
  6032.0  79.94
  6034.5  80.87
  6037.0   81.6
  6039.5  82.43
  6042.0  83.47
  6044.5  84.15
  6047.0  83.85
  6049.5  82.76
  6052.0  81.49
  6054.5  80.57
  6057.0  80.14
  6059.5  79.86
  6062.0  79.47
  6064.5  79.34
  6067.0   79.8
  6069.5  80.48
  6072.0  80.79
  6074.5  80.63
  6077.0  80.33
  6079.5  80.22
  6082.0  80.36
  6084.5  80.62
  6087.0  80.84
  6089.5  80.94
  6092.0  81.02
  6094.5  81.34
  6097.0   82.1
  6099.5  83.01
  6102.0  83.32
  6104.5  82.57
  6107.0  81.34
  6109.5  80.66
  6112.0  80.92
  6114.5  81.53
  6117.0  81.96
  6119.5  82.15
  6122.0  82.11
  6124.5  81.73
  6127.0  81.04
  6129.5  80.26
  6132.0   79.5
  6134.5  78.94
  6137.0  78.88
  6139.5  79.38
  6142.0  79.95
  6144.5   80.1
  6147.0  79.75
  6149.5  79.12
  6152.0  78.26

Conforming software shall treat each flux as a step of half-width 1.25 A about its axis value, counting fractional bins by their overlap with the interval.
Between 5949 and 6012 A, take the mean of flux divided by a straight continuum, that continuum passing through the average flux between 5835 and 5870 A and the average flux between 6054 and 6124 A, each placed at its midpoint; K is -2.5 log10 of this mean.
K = 0.03 mag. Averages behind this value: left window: 81.9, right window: 81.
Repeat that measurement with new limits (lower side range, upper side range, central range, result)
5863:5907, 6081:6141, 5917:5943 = -0.06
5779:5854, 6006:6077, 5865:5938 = 0.09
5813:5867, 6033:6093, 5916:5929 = 0.06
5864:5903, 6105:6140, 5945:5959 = -0.06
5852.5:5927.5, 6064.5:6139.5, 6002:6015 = 0.02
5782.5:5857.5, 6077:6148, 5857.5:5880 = 0.03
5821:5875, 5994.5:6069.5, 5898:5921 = 0.09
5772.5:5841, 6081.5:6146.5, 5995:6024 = 0.06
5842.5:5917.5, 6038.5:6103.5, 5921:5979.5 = -0.03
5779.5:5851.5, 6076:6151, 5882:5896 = 0.22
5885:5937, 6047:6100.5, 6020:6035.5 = 0.00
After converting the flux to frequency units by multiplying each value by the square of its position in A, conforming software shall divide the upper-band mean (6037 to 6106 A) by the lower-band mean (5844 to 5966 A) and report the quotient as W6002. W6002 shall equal 1.12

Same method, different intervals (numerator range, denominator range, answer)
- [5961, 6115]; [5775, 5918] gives 1.09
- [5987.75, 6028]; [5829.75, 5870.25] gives 1.00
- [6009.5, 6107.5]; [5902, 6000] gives 1.06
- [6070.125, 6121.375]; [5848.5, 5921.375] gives 1.16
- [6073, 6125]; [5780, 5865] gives 1.09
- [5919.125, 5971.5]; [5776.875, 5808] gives 1.04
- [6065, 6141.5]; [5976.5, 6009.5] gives 1.07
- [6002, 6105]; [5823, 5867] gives 1.05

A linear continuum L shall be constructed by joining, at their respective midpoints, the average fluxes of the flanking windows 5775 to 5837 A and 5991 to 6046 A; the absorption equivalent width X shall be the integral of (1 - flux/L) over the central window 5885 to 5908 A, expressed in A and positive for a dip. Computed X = 3.6 A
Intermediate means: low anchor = 81.4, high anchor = 78.7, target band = 67.7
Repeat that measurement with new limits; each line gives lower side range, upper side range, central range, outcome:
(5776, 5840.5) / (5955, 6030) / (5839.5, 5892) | 1.6 A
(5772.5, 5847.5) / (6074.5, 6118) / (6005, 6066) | 1.2 A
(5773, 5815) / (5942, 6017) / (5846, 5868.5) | -0.2 A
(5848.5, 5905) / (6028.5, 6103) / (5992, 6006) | 0.4 A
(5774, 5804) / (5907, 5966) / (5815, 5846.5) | -1.2 A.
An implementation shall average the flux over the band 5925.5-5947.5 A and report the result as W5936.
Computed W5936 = 79.4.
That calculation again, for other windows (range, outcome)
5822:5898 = 78.1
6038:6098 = 81.1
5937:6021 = 79.1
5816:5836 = 82.5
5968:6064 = 79.6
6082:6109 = 81.6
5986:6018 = 77.7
